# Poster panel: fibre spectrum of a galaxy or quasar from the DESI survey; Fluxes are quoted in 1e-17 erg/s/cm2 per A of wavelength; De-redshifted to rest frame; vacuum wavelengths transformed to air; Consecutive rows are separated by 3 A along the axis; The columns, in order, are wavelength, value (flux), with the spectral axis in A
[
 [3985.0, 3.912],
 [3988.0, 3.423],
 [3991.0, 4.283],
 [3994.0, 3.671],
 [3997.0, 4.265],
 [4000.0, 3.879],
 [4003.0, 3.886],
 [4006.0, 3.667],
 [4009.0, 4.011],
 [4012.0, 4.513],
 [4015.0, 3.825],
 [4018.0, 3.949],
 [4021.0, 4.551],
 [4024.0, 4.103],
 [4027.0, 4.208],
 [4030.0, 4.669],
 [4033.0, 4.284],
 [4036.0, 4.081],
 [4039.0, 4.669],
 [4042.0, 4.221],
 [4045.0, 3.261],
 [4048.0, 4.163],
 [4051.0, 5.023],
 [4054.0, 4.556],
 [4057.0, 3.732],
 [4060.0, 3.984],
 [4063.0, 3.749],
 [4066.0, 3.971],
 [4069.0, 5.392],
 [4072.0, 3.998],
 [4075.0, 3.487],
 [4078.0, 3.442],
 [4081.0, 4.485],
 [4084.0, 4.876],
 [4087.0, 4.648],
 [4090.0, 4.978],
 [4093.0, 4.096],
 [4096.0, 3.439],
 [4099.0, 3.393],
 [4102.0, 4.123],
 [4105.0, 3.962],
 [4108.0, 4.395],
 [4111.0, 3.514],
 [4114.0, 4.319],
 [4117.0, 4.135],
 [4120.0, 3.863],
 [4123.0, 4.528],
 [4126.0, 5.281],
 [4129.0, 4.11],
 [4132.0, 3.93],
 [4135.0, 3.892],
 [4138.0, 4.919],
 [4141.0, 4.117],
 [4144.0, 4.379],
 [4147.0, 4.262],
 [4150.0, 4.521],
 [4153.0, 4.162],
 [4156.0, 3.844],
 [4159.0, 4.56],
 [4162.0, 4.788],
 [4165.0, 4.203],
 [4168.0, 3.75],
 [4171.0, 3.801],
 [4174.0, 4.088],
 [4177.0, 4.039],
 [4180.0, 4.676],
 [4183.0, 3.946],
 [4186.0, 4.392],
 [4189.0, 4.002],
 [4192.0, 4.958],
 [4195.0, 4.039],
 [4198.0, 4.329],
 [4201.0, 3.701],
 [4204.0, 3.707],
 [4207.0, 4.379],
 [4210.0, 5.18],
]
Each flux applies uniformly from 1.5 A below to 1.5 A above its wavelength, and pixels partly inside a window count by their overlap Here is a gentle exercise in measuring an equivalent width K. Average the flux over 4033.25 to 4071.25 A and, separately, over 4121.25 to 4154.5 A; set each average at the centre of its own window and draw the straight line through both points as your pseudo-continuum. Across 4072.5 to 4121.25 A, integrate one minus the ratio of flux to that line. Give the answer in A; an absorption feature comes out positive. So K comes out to 2.6 A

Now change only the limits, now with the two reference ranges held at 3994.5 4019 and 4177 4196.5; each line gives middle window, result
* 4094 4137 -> 1.1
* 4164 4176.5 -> 1.0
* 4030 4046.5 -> -0.5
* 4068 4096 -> -1.3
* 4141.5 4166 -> -0.5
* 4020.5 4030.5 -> -0.8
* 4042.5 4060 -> -0.3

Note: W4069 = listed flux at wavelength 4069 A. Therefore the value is 5.392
